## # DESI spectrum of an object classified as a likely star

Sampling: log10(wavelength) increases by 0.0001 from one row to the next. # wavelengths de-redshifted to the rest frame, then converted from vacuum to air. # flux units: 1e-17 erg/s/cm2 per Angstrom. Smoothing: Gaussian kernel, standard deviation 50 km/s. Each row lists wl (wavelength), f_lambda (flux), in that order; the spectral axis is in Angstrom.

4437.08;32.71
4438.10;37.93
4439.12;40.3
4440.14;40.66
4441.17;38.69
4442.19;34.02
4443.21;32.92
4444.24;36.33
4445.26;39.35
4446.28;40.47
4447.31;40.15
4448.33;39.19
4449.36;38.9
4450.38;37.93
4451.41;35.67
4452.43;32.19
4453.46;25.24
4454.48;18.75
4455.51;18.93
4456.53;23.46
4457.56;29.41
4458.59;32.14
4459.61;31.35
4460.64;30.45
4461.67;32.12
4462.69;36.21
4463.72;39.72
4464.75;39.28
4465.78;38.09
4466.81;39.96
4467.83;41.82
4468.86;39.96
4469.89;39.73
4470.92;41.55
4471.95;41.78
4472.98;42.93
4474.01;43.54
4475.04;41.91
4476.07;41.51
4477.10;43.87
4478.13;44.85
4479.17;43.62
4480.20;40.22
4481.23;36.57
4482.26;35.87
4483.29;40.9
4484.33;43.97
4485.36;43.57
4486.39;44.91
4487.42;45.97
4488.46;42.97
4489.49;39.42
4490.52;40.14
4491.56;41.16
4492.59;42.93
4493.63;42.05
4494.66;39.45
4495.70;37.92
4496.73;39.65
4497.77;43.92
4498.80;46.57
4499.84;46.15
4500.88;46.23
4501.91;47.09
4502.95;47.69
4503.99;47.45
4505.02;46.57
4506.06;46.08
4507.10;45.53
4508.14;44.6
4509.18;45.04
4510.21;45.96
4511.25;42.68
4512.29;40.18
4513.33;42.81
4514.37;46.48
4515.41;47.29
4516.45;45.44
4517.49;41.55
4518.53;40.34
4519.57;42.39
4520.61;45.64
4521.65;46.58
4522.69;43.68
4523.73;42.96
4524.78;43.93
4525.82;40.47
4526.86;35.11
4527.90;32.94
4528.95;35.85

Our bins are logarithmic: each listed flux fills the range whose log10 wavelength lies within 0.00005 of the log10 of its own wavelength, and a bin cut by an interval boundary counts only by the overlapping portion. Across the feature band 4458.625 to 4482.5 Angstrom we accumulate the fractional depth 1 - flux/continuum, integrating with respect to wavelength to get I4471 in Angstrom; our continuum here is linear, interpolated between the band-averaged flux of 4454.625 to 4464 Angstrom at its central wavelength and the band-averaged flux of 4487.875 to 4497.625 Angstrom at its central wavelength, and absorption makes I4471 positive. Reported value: -4.2 Angstrom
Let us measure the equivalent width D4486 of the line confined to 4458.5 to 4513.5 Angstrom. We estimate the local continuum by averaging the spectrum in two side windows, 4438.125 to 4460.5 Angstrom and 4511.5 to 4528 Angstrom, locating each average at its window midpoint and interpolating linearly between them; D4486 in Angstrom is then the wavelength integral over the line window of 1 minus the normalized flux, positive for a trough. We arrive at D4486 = -4.8 Angstrom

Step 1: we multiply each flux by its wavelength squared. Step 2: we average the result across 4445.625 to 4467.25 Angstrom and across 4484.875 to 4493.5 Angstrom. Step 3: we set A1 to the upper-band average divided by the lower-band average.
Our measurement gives 1.3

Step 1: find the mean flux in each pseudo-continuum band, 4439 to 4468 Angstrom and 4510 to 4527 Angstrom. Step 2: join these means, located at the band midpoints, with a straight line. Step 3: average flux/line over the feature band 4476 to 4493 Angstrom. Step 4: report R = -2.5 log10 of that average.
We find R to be -0.09 mag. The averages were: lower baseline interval 34.4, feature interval 41.9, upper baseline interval 43.3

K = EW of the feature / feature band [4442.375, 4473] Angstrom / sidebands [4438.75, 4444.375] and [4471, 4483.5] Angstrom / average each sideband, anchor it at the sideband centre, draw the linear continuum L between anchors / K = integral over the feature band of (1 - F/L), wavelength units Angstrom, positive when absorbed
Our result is 3.2 Angstrom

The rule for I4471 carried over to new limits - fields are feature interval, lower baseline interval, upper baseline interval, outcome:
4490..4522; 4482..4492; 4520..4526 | -0.7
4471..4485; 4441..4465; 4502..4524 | -1.3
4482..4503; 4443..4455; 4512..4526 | -1.3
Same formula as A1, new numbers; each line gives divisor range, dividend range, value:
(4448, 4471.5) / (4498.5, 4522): 1.35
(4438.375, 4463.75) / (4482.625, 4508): 1.32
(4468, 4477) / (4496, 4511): 1.10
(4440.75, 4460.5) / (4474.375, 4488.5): 1.30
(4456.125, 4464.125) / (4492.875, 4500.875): 1.36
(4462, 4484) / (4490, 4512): 1.10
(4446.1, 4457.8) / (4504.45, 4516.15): 1.46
